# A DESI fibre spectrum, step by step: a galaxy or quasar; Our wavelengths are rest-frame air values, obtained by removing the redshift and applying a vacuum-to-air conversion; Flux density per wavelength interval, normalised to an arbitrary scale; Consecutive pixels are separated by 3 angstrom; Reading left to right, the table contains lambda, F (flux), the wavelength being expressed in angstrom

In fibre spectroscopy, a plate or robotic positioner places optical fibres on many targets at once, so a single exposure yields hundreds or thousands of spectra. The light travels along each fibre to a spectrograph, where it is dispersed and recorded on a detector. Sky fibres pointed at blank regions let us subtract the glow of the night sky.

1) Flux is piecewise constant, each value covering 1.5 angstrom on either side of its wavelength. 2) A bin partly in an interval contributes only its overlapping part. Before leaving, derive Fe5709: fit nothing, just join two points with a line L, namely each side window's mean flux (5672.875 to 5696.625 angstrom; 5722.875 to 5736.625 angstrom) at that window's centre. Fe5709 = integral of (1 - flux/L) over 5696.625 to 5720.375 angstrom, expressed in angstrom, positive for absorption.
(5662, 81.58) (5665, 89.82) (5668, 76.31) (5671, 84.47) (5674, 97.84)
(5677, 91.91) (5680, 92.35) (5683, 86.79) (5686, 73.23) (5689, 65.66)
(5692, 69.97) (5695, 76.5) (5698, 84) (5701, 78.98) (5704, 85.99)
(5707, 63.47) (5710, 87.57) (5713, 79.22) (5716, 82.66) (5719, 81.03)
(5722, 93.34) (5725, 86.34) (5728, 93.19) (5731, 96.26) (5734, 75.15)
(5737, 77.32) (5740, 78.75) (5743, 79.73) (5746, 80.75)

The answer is 1.16 angstrom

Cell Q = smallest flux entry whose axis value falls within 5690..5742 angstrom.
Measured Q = 63.47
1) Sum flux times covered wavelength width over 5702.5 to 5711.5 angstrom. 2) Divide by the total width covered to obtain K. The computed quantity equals 79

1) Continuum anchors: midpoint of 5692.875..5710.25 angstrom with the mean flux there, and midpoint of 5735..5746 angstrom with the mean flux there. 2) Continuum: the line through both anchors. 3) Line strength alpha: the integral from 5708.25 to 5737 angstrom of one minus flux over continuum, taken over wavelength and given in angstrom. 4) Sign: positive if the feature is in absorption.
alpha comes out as -2.5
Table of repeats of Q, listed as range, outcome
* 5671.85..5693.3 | 65.66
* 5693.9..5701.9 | 76.5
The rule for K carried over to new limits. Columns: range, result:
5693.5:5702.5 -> 79.8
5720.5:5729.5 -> 91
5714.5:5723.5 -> 85.7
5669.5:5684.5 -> 90.7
